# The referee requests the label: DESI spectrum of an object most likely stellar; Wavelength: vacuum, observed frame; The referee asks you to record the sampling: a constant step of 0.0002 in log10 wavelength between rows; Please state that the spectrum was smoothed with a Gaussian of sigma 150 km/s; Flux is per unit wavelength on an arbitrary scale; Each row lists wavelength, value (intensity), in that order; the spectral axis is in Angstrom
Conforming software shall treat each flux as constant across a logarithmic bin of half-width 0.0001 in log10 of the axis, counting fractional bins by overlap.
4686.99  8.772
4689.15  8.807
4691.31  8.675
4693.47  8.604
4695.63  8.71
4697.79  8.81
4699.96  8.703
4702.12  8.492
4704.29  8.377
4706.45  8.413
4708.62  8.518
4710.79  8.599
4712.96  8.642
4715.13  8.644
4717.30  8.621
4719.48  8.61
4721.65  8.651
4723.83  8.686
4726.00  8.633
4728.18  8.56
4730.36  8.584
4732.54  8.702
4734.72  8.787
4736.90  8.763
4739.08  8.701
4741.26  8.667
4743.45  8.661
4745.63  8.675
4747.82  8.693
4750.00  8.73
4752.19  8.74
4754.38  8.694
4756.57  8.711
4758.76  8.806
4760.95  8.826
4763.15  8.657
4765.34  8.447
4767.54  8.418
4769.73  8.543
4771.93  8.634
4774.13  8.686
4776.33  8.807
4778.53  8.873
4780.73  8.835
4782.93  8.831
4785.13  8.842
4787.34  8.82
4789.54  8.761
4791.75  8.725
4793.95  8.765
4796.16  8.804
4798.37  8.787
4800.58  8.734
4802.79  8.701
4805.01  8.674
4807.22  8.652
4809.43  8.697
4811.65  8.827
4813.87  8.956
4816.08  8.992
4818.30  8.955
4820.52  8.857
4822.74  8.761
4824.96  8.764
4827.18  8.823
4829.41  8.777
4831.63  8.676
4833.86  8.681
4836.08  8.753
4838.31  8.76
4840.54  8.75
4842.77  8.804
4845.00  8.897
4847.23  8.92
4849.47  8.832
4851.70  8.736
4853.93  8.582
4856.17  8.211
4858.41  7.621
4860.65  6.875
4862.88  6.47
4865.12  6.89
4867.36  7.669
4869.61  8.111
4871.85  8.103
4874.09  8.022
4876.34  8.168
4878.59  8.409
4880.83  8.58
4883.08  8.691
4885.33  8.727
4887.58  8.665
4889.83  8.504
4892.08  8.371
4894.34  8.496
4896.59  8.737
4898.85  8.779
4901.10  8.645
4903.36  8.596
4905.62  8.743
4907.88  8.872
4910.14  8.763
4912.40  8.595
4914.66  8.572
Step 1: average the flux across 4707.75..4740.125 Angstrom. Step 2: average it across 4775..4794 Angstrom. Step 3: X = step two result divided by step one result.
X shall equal 1.02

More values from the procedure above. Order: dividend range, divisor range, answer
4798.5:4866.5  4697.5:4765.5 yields 0.98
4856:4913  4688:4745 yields 0.95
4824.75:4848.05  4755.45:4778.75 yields 1.01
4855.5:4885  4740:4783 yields 0.90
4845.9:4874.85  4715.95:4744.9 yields 0.92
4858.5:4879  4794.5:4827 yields 0.86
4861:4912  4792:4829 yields 0.94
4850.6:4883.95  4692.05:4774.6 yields 0.92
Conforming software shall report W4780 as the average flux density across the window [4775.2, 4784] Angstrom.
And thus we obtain 8.84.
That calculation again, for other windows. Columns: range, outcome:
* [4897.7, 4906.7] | 8.69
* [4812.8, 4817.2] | 8.99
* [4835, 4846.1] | 8.79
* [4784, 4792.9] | 8.79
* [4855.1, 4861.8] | 7.56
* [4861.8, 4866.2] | 6.68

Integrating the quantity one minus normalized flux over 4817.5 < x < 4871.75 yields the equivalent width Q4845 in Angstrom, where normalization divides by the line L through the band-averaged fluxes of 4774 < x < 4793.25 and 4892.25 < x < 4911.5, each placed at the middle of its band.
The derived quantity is 2.3 Angstrom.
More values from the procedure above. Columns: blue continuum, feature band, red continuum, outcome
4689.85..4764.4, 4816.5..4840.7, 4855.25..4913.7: -1.1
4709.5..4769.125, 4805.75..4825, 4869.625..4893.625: -0.7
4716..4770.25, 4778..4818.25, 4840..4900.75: -1.4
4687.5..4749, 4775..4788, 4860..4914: -0.5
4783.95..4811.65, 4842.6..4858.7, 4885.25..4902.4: 0.1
